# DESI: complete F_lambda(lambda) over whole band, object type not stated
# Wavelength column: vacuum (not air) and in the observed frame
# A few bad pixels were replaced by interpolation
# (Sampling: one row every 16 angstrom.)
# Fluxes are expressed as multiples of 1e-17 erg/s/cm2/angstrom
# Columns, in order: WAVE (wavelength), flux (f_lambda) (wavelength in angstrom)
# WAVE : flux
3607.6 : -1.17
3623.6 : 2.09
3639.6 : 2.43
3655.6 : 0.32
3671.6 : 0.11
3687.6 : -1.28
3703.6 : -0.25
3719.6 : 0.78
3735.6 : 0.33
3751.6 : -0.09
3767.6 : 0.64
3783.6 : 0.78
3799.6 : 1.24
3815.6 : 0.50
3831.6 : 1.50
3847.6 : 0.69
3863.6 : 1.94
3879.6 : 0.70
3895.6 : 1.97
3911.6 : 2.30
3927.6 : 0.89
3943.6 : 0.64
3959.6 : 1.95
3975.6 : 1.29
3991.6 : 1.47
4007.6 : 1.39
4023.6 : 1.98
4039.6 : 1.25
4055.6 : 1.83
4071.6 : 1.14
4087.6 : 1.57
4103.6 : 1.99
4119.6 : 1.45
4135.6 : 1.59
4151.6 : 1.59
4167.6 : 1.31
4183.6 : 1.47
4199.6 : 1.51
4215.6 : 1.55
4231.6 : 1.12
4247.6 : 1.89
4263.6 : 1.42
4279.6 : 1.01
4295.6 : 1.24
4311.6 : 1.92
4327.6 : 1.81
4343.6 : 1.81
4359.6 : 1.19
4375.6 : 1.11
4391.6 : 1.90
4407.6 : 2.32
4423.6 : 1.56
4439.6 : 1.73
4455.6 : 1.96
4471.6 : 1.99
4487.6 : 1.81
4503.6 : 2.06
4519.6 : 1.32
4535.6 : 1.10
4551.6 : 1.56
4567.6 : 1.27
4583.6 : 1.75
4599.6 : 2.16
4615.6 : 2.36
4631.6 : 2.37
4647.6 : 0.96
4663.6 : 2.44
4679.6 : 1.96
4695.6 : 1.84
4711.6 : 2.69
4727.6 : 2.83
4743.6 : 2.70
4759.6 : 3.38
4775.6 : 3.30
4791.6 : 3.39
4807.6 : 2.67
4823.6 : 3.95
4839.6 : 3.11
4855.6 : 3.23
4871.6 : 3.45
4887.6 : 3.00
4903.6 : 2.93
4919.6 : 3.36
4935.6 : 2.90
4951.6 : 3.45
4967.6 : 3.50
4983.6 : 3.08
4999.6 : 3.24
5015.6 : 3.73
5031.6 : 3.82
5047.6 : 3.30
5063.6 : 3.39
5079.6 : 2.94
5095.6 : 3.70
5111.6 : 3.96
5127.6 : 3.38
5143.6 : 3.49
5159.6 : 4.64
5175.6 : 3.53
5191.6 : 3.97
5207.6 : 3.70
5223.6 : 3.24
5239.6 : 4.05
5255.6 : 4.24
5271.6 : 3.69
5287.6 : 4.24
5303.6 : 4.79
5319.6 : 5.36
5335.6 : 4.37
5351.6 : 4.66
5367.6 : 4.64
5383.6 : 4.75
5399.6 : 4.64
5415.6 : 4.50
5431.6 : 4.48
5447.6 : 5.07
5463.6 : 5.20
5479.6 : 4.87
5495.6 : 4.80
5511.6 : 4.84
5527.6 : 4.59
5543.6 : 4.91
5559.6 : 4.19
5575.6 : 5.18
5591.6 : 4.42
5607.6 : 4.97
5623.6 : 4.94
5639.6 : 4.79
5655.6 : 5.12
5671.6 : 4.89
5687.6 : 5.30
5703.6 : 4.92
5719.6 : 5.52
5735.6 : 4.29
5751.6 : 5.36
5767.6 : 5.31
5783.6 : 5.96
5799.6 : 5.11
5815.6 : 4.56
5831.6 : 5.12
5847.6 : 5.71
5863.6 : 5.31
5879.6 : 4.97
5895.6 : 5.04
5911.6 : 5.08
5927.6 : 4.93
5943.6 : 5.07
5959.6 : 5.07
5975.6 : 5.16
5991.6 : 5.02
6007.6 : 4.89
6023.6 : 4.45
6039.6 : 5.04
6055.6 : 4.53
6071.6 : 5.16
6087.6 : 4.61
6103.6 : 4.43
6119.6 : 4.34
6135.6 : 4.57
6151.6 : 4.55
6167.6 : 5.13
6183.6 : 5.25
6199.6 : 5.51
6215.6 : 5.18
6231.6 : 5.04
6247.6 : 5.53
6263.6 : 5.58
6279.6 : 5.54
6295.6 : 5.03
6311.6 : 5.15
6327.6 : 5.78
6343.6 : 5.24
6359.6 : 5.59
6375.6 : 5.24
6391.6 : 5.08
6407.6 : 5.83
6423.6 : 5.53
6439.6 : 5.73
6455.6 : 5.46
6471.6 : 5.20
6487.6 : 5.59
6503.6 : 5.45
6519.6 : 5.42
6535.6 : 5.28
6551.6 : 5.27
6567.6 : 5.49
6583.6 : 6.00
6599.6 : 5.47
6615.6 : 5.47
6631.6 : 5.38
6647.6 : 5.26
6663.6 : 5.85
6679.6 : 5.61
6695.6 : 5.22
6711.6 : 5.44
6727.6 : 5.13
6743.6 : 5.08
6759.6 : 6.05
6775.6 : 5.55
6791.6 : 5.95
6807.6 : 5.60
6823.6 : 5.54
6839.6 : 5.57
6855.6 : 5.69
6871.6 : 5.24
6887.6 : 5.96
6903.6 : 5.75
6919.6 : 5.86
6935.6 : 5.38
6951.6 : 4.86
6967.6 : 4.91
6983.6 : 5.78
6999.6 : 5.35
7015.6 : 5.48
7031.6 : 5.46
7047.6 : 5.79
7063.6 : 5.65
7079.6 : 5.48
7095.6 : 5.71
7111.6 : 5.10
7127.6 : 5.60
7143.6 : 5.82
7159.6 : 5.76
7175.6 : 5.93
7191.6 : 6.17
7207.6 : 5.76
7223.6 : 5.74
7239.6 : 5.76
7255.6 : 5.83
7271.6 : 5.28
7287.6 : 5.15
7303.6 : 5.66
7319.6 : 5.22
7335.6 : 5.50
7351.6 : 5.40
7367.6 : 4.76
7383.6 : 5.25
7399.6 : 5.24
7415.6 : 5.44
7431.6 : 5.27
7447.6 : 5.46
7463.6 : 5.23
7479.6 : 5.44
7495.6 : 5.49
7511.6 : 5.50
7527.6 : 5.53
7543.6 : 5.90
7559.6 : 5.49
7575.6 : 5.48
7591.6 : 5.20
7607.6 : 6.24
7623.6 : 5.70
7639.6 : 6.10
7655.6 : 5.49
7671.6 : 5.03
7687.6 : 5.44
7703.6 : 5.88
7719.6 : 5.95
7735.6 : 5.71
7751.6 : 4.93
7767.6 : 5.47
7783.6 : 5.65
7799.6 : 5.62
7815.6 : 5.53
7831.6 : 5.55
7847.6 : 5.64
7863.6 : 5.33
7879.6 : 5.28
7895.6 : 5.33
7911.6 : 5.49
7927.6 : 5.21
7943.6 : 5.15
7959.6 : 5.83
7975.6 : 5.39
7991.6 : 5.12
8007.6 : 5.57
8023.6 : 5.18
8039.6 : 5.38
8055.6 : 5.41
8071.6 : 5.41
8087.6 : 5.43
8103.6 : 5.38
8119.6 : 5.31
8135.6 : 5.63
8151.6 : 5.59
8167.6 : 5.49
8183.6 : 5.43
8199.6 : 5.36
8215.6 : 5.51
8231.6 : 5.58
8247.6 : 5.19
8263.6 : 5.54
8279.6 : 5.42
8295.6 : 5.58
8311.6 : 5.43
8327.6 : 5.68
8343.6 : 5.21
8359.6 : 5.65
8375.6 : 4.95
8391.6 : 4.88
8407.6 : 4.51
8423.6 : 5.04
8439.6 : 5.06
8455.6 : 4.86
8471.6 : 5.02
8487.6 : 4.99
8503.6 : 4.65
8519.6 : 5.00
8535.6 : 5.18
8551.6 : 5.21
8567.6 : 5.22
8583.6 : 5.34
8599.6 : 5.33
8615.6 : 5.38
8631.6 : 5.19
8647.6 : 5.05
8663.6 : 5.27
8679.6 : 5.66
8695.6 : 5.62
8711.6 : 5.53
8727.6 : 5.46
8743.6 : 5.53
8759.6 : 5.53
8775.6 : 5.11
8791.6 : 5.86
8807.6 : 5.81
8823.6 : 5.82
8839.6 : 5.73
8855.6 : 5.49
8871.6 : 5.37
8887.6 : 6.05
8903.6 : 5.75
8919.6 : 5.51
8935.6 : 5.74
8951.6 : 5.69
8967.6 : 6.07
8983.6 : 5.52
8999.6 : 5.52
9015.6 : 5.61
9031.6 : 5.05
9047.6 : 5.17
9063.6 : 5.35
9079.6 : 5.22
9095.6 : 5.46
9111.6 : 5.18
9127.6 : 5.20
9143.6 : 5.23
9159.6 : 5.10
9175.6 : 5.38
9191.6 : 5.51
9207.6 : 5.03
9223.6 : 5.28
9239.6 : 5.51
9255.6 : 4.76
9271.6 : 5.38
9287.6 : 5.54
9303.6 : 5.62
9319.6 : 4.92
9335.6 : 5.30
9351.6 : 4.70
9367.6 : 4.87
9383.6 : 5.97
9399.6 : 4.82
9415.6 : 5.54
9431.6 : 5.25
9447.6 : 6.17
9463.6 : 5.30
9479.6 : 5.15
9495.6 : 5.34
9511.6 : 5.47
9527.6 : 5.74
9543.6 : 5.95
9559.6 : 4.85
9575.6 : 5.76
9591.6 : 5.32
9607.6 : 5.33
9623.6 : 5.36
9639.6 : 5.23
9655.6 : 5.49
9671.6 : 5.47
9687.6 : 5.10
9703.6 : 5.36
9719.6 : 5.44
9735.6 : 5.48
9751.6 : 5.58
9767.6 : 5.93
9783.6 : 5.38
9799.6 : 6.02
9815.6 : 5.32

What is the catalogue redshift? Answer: 0.181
